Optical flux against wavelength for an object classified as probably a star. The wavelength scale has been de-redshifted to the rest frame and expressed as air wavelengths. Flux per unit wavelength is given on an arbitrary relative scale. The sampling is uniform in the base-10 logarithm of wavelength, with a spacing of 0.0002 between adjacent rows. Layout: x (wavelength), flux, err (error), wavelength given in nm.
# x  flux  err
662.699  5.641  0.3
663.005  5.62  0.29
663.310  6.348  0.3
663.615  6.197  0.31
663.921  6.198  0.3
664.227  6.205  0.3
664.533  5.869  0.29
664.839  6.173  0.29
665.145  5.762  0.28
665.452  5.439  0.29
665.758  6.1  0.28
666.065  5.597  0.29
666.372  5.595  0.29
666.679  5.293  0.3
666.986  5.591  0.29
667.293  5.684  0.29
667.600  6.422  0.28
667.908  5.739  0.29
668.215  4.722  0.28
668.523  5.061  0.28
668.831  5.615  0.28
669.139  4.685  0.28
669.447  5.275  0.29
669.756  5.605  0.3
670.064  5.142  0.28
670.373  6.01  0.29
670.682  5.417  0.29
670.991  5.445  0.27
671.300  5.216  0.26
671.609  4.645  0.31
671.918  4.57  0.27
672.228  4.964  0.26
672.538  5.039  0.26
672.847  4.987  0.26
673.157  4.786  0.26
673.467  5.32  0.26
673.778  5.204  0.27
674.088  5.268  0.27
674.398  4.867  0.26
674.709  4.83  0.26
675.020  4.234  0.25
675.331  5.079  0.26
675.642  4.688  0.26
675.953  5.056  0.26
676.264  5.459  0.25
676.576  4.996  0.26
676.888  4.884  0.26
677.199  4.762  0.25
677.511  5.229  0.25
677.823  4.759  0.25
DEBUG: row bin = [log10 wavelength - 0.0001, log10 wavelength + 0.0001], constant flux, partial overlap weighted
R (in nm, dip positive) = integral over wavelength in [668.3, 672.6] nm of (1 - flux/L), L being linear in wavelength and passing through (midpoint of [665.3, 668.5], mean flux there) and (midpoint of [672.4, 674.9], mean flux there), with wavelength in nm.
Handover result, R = 0.09 nm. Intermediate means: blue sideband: 5.6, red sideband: 5.03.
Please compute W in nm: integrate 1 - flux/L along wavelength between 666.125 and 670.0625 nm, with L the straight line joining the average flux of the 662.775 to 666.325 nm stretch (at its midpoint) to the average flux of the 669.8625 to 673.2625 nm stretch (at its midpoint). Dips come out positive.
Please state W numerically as 0.07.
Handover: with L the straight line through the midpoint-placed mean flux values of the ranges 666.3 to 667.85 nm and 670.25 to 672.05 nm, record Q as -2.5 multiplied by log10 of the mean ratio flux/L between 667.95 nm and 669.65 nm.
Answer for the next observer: 0.077 mag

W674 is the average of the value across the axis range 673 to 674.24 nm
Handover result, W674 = 5.14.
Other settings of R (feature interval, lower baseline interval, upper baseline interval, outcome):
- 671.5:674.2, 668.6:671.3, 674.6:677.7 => 0.10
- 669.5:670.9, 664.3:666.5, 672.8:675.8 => -0.05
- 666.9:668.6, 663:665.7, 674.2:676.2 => 0.03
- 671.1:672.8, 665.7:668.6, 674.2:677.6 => 0.10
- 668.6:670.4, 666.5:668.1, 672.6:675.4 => 0.04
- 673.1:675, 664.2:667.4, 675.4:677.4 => 0.06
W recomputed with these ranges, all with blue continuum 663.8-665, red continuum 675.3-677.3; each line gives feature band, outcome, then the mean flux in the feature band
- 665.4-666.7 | 0.07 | 5.65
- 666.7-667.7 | 0.01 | 5.79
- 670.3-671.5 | 0.01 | 5.46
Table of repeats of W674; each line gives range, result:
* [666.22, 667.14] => 5.49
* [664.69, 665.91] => 5.87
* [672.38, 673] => 5.02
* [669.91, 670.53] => 5.57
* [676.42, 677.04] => 4.94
